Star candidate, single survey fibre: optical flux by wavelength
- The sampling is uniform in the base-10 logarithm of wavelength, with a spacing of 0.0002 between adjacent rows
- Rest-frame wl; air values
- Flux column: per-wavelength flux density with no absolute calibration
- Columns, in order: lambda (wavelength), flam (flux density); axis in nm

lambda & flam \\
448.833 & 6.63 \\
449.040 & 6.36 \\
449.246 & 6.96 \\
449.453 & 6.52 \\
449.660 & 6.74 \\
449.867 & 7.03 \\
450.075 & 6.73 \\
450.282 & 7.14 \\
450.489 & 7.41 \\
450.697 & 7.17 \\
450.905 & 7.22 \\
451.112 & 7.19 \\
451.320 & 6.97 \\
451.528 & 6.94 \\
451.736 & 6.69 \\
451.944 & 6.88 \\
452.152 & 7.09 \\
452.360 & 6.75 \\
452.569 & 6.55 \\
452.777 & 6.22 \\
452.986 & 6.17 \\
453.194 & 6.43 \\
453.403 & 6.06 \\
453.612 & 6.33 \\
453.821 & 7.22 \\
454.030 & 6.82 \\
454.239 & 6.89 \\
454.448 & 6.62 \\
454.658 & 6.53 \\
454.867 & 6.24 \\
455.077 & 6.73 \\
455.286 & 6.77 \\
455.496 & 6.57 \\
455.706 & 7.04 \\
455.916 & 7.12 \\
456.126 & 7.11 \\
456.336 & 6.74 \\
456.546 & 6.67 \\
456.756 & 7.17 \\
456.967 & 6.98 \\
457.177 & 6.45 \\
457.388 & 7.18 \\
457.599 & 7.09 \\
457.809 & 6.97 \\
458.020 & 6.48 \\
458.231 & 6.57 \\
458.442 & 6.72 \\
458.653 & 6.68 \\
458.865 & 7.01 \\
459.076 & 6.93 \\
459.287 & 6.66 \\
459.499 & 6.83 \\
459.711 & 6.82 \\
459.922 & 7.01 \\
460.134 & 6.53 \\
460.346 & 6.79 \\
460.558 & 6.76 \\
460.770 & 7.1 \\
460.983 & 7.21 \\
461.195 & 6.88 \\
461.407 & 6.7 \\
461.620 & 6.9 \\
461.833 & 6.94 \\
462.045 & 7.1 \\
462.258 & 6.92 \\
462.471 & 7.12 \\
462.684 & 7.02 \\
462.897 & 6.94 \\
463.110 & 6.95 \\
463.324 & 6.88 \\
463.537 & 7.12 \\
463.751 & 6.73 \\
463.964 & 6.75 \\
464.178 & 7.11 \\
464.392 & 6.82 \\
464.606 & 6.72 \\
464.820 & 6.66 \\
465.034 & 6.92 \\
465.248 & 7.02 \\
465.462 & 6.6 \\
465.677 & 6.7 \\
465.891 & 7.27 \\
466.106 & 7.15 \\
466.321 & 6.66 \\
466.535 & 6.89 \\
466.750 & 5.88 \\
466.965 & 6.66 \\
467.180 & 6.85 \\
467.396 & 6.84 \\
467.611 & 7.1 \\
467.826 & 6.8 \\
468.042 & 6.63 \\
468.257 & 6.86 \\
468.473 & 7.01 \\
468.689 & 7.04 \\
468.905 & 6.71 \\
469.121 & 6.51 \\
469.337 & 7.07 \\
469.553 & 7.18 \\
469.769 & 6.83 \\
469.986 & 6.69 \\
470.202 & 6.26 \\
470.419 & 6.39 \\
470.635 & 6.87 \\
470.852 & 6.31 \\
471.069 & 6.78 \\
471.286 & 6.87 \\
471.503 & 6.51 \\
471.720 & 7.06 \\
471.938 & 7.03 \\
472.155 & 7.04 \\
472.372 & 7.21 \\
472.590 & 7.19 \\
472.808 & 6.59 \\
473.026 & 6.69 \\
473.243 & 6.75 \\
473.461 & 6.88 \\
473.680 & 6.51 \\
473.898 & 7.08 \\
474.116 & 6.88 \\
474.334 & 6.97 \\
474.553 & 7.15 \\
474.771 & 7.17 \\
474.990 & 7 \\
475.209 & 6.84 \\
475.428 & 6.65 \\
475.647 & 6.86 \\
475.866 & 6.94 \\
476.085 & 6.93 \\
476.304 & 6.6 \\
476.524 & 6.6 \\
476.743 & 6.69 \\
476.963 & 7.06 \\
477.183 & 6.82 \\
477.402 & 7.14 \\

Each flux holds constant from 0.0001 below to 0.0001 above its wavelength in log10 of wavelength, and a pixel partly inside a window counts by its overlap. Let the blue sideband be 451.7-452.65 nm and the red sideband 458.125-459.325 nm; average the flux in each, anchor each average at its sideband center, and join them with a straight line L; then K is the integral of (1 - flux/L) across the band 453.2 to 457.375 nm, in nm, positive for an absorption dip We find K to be 0.028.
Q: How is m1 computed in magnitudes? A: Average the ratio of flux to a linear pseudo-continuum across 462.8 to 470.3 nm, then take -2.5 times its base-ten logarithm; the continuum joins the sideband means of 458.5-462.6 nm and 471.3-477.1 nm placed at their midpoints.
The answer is 0.01 mag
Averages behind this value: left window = 6.89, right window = 6.88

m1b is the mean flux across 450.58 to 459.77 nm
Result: 6.78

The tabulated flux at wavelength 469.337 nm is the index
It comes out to 7.07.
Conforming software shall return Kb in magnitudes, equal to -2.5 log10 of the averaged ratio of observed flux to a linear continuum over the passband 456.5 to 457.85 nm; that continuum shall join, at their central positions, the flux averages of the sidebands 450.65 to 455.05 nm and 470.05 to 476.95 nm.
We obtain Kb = -0.03 mag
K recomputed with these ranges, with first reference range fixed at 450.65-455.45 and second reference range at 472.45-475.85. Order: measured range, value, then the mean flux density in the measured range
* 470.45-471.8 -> 0.03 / 6.71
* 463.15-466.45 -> -0.03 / 6.88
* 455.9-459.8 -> -0.06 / 6.85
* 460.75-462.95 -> -0.06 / 6.98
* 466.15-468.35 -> 0.03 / 6.73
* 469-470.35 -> 0.02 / 6.75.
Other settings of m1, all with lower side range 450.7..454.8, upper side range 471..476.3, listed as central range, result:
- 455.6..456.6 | -0.032 mag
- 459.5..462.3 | -0.017 mag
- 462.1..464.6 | -0.020 mag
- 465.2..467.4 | 0.011 mag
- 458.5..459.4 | -0.007 mag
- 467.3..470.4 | 0.007 mag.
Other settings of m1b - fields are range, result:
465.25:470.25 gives 6.8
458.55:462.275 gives 6.87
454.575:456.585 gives 6.76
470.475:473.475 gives 6.83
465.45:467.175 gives 6.74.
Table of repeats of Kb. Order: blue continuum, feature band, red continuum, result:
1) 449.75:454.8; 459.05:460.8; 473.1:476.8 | 0.00 mag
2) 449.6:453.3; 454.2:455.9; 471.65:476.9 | 0.03 mag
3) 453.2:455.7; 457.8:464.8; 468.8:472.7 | -0.03 mag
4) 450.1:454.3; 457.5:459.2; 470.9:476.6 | 0.00 mag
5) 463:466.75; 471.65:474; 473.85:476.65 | 0.00 mag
